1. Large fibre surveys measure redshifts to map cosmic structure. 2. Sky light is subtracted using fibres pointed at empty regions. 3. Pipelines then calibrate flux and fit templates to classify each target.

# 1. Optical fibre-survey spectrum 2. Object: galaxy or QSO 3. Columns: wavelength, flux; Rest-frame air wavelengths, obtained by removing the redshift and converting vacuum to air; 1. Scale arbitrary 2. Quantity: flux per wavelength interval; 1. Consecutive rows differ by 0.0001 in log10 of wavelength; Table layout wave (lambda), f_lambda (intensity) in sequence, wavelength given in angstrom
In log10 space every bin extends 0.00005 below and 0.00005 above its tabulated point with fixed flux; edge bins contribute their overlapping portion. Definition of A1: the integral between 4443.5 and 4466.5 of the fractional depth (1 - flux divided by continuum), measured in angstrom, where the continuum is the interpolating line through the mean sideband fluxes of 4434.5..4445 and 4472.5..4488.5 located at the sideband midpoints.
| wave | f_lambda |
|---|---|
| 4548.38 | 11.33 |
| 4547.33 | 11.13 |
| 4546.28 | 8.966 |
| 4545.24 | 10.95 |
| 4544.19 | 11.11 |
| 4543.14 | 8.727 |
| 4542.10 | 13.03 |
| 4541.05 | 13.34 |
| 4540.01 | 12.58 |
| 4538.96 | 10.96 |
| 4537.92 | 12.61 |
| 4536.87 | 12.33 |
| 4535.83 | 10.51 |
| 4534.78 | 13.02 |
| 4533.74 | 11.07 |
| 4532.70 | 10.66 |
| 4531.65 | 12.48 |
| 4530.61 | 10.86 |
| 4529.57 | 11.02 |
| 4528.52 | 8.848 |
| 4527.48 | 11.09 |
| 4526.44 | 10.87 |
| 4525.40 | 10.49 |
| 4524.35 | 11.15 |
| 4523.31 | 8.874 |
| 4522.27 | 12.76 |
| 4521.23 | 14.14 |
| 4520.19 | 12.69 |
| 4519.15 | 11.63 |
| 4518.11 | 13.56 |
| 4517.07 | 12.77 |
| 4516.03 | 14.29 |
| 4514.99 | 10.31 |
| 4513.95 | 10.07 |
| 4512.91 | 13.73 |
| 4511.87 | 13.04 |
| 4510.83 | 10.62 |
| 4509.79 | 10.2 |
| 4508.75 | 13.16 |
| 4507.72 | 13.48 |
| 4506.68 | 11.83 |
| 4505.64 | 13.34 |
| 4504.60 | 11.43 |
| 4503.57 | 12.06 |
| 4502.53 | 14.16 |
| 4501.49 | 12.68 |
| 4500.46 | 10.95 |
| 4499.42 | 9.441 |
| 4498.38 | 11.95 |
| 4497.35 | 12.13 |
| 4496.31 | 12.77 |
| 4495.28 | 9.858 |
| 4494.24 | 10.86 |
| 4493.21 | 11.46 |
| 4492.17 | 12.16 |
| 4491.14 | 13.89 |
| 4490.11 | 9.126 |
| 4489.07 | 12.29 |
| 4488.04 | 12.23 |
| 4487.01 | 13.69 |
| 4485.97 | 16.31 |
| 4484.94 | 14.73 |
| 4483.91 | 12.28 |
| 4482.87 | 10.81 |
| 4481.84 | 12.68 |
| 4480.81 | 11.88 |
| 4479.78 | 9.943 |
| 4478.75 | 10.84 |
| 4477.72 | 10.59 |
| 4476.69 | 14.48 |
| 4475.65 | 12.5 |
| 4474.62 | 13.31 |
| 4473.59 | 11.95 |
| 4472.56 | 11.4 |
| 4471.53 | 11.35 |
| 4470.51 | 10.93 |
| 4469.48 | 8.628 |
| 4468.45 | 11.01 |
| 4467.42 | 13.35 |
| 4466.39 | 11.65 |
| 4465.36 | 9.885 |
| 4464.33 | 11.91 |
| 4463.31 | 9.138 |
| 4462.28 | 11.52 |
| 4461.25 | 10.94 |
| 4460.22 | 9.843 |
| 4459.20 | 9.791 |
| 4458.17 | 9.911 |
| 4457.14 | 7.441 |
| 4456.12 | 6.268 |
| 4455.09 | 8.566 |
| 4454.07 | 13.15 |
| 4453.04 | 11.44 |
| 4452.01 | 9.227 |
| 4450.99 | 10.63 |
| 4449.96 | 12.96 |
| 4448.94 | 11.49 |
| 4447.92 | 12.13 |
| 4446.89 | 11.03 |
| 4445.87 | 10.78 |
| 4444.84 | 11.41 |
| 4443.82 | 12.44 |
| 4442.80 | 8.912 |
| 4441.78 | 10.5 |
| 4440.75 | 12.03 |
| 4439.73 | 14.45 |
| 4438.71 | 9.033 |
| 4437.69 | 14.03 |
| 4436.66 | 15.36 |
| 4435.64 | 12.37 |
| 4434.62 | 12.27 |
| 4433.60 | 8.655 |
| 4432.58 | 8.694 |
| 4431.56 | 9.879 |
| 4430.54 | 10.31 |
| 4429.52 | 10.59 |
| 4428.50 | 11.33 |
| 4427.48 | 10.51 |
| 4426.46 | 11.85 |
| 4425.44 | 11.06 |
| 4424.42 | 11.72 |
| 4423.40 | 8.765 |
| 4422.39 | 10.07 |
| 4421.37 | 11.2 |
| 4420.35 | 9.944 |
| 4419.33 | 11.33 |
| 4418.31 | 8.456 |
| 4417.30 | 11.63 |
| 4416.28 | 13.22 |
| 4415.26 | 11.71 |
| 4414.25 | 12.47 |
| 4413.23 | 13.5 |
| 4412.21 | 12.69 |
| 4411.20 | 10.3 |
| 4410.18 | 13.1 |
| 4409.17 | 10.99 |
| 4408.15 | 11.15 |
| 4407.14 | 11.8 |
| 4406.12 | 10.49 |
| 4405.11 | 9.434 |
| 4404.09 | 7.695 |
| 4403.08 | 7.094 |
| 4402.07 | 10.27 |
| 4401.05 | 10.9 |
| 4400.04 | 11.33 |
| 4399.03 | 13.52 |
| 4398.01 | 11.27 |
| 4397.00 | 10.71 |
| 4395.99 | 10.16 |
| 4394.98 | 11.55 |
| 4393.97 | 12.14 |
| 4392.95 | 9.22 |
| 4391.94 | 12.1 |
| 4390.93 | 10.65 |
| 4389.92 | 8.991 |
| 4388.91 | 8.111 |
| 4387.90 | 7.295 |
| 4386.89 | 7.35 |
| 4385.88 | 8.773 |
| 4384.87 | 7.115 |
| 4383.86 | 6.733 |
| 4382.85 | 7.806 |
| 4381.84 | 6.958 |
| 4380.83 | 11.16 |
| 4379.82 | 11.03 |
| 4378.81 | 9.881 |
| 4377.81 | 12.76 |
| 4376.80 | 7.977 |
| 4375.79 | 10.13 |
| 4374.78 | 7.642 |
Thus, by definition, 3.2 angstrom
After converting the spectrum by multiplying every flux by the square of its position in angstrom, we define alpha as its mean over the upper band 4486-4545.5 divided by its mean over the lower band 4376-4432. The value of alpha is 1.20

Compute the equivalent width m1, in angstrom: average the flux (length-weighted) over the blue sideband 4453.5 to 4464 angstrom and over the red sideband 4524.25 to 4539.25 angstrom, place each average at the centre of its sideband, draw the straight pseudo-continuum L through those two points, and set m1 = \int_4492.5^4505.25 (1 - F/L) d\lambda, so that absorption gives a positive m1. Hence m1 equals -1.38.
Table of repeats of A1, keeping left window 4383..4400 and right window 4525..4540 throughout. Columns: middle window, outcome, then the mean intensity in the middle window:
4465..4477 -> -1.23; 11.7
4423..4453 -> -2.82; 11.2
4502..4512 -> -1.21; 12.3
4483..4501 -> -2.13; 12.1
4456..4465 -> 0.59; 9.8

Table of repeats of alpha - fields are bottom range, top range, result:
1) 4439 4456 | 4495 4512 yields 1.10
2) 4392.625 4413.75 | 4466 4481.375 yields 1.09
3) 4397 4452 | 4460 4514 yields 1.10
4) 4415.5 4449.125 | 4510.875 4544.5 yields 1.10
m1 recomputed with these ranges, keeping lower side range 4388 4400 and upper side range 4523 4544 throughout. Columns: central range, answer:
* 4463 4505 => -3.01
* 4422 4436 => 0.33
